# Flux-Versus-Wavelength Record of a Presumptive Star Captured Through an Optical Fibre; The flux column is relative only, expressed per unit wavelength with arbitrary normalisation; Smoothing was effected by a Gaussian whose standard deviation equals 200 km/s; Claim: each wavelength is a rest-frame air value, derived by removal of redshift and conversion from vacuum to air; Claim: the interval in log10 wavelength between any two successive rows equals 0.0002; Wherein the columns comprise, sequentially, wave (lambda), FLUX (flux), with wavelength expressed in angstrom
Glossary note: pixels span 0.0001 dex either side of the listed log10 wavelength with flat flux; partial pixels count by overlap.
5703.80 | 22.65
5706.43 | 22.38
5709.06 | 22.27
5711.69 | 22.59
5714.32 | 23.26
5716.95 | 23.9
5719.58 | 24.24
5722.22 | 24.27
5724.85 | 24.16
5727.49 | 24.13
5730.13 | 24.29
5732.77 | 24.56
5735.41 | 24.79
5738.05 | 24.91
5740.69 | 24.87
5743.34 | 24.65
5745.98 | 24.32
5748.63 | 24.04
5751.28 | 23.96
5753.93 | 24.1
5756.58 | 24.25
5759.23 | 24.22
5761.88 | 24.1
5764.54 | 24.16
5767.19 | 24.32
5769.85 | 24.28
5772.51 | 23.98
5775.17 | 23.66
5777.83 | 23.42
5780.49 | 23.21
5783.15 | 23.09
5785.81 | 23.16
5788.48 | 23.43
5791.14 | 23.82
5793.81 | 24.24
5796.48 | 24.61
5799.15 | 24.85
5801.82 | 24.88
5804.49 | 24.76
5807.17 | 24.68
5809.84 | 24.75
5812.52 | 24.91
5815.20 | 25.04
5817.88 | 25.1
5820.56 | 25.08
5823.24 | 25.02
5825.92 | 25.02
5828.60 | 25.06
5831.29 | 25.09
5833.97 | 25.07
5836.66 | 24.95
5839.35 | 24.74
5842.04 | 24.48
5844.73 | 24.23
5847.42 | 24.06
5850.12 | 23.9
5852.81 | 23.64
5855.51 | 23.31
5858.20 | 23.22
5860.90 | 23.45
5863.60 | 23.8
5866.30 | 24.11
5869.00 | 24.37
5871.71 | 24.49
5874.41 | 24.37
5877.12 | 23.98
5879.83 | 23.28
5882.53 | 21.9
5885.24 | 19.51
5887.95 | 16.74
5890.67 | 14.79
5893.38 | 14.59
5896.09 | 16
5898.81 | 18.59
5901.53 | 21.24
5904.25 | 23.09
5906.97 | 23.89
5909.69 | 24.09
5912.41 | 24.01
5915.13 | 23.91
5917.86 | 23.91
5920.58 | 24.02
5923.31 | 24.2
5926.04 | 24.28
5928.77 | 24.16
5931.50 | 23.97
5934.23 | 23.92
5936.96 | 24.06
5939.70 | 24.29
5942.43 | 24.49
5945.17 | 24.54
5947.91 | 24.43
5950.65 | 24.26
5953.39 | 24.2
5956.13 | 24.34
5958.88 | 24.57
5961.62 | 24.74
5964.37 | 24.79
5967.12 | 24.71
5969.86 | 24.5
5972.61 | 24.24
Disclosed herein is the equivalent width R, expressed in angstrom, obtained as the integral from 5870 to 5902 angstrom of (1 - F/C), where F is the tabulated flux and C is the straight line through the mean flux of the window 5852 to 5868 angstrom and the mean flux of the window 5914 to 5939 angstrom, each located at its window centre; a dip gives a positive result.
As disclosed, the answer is 5.1 angstrom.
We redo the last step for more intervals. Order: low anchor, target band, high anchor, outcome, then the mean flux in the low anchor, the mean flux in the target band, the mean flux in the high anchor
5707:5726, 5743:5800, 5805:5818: 0.70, 23.5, 24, 24.9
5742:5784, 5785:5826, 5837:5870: -1.04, 24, 24.6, 24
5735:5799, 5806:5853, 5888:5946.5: -2.86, 24.1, 24.7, 22.3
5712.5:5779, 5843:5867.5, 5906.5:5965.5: 0.46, 24.2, 23.8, 24.2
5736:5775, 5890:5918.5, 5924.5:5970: 4.15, 24.3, 20.8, 24.4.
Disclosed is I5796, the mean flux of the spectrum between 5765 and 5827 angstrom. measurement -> 24.3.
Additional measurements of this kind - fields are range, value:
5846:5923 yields 22.2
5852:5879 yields 23.9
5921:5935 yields 24.1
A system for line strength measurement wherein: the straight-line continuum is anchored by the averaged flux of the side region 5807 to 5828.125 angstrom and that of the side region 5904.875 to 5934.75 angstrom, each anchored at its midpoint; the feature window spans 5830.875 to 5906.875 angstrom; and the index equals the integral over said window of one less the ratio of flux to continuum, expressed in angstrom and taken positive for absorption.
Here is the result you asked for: 6.8 angstrom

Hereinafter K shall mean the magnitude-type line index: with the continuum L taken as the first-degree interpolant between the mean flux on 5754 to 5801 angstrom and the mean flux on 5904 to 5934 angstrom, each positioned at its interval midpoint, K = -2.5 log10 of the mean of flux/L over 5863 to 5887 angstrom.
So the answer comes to 0.04 mag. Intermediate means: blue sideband 23.9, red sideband 24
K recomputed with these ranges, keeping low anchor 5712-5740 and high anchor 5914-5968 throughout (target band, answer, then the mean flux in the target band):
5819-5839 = -0.03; 25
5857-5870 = 0.02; 23.8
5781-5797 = 0.03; 23.7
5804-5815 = -0.02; 24.8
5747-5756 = 0.01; 24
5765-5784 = 0.02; 23.7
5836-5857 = 0.01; 24.1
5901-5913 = 0.04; 23.4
